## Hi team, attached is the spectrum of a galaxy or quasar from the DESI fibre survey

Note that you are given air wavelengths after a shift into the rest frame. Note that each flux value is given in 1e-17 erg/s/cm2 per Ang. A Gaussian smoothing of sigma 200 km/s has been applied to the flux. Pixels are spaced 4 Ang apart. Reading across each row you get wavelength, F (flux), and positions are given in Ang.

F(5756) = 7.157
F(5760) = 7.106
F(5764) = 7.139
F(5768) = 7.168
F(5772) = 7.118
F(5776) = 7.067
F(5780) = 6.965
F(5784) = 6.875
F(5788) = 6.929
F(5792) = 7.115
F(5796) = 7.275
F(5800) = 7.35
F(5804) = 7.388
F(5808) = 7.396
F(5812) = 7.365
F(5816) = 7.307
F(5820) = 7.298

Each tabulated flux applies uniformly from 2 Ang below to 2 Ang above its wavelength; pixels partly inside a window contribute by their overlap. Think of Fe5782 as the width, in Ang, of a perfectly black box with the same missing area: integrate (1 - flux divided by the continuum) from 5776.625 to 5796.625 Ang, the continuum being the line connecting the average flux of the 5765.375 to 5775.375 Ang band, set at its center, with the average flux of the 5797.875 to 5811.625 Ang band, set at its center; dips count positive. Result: 0.6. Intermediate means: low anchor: 7.13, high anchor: 7.38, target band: 7.02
